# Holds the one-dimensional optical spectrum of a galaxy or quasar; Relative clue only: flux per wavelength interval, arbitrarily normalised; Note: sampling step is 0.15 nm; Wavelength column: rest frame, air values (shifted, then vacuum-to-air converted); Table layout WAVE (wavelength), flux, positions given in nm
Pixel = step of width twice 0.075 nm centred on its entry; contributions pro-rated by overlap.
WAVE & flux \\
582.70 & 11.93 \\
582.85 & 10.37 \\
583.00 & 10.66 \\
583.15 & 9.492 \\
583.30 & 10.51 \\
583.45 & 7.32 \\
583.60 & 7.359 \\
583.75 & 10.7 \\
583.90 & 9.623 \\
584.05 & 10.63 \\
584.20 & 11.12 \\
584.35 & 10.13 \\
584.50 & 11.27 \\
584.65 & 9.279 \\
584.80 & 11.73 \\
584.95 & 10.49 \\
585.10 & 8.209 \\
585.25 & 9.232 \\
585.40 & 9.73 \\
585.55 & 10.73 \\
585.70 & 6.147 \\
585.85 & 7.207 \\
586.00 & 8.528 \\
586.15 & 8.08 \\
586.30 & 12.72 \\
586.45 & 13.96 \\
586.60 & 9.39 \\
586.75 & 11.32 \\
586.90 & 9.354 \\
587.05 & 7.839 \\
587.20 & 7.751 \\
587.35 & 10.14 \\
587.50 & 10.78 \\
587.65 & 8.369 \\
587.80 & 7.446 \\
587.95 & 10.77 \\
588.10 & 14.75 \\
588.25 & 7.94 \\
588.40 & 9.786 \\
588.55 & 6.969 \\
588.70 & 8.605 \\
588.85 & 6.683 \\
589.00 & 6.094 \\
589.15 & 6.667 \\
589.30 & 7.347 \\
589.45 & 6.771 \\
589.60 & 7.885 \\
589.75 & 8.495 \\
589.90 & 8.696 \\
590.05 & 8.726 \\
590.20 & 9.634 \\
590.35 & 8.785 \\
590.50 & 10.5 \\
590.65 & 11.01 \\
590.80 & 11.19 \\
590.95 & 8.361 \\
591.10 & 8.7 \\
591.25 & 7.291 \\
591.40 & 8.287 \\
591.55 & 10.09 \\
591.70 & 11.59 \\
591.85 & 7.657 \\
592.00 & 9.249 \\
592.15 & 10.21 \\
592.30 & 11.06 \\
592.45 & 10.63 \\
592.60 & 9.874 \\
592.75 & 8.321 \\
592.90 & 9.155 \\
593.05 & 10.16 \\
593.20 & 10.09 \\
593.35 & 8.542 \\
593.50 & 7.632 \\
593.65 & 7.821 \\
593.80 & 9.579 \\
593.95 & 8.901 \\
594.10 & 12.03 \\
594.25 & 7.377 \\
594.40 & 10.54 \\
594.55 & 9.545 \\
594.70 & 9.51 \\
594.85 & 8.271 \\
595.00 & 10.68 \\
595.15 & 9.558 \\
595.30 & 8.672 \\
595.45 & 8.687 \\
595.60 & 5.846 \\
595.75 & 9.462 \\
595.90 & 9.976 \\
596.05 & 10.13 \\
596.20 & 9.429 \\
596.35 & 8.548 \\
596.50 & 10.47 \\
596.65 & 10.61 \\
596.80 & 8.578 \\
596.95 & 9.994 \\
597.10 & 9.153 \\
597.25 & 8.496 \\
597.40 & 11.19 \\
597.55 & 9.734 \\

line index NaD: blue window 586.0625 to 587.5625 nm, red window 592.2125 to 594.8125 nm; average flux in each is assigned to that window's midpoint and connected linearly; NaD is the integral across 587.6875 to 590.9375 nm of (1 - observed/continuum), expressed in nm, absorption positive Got 0.35 nm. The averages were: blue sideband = 10.1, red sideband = 9.44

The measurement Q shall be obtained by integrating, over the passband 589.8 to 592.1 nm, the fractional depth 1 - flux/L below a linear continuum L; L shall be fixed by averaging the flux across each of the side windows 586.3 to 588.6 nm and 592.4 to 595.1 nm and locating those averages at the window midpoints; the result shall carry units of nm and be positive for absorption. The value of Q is 0.07 nm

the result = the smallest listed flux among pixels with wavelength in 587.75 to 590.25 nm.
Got 6.094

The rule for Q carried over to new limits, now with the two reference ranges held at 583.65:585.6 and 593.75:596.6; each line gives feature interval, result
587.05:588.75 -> 0.10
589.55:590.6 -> 0.08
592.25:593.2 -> -0.03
